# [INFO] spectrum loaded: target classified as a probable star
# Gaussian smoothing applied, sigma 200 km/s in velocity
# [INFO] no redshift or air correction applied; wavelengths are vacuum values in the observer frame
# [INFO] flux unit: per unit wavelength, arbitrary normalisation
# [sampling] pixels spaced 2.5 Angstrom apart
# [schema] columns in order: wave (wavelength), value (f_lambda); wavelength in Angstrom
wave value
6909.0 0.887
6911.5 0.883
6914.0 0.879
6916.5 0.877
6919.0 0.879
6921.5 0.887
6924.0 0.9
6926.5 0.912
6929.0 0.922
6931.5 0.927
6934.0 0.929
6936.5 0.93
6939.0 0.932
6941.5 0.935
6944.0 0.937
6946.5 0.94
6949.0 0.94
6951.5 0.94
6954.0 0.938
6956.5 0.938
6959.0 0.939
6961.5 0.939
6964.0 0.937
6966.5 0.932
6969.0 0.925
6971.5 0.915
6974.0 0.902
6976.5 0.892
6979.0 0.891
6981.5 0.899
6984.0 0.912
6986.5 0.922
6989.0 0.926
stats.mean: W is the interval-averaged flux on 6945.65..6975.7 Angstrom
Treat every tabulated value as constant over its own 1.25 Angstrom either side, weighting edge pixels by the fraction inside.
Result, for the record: 0.931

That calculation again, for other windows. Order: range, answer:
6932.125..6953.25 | 0.935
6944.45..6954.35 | 0.939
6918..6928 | 0.896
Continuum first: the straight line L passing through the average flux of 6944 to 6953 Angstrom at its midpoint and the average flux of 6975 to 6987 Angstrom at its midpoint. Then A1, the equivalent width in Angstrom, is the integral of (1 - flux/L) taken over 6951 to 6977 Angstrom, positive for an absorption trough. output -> -0.2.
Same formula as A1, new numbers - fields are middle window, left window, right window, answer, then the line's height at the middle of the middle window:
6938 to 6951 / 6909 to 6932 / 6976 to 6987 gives -0.6 Angstrom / 0.898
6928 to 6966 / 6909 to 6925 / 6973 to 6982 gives -1.9 Angstrom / 0.89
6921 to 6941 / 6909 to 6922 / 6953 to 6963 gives -0.4 Angstrom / 0.902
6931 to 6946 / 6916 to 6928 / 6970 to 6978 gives -0.6 Angstrom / 0.896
